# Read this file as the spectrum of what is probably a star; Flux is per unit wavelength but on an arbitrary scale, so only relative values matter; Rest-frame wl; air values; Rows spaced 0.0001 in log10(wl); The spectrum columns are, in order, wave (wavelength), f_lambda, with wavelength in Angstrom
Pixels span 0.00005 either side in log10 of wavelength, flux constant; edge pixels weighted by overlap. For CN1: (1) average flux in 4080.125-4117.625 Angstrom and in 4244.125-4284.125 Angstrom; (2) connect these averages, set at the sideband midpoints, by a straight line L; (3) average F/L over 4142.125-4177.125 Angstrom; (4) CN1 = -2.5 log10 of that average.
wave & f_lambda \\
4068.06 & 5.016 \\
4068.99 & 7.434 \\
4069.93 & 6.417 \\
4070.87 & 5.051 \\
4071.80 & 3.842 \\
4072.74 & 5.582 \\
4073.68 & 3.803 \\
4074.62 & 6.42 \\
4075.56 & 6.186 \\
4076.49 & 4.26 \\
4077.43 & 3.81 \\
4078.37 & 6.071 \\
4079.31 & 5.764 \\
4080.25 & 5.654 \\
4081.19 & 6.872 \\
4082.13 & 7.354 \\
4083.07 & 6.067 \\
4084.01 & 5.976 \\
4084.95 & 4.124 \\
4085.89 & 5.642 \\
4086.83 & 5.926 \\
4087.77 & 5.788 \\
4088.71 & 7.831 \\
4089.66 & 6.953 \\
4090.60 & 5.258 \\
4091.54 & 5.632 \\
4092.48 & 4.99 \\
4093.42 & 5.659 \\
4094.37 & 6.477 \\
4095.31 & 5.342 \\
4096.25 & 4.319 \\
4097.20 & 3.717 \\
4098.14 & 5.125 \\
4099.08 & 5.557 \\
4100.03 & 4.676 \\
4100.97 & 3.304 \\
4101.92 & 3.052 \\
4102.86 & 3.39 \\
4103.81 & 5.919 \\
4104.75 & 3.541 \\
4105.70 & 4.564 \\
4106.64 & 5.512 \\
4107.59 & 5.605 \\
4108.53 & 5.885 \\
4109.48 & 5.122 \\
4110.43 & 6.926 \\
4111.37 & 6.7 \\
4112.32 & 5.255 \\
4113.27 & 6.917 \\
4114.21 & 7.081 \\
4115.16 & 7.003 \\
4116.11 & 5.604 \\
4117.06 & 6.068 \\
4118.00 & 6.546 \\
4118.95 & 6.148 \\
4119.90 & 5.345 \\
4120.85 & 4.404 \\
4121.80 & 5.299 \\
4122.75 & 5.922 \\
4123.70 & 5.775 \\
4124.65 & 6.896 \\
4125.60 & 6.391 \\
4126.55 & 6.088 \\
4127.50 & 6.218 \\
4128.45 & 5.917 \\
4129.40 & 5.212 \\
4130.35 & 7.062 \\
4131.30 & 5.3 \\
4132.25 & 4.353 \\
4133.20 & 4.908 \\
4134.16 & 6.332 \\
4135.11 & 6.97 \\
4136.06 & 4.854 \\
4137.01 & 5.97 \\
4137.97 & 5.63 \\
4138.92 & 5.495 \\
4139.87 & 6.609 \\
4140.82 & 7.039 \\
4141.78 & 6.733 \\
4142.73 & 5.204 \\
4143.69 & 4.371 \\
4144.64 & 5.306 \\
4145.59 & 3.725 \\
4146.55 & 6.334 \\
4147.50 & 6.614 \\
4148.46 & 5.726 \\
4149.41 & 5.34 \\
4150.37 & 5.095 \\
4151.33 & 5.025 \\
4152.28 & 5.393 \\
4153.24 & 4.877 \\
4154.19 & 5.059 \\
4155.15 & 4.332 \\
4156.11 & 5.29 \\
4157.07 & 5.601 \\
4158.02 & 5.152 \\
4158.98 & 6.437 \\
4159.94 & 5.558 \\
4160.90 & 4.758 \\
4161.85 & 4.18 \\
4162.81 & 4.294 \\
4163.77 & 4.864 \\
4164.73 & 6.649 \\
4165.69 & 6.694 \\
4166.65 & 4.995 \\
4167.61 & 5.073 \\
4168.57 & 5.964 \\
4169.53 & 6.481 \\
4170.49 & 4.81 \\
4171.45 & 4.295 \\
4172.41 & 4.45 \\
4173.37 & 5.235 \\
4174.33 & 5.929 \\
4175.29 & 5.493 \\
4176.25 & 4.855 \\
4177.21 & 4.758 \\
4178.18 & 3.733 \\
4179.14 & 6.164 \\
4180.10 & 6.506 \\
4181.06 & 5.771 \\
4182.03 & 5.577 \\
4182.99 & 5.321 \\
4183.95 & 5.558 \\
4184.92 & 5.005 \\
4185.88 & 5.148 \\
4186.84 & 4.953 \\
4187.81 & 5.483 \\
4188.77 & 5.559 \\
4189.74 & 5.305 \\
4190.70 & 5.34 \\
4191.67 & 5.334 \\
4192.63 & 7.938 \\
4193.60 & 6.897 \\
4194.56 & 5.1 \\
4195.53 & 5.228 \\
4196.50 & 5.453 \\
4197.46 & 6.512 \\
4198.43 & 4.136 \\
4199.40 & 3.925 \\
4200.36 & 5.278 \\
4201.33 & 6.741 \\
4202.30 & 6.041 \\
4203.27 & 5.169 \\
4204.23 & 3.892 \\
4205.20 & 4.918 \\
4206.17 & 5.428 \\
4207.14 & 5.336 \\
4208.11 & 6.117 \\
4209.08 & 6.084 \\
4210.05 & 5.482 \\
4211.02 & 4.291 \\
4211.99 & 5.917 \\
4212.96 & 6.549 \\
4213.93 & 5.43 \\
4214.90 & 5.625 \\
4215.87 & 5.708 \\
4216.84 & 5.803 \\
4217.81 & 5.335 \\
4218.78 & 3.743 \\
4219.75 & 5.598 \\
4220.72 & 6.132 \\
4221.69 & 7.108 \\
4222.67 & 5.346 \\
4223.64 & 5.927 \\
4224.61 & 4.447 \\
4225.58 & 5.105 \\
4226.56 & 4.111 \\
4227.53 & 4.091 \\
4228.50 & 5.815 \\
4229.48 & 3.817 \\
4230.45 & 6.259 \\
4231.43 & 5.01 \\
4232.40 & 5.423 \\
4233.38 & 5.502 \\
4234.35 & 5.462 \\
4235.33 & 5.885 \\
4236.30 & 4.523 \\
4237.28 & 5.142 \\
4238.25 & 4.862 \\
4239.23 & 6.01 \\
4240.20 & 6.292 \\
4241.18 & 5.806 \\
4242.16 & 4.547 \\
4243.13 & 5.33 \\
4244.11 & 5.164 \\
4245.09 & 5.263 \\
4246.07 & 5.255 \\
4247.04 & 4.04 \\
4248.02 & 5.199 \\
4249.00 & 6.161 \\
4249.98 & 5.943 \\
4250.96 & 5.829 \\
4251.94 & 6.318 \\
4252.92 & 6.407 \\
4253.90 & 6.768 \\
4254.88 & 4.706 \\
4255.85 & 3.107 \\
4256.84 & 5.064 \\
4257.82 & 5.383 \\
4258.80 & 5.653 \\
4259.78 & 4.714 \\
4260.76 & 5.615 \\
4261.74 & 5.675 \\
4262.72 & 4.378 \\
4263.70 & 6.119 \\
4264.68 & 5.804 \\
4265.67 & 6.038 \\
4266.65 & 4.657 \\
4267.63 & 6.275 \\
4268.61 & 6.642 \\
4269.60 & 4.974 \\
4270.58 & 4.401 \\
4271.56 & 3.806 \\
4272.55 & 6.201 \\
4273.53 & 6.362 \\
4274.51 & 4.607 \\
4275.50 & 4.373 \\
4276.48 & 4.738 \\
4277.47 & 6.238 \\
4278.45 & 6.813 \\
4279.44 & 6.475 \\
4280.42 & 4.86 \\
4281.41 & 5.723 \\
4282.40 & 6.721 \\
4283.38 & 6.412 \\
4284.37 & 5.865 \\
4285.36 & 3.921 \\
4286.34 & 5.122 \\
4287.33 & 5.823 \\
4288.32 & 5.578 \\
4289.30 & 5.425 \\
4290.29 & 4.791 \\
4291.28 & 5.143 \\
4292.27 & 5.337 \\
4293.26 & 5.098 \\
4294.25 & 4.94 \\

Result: 0.055 mag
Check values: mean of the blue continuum 5.56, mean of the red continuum 5.49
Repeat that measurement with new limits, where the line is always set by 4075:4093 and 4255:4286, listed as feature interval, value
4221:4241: 0.03 mag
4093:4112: 0.15 mag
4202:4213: 0.03 mag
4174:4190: 0.05 mag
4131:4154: 0.03 mag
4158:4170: 0.03 mag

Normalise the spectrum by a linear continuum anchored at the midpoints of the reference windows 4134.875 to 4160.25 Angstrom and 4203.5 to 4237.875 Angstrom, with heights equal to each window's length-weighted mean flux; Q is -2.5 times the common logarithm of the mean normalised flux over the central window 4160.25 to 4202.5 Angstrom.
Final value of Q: 0.01 mag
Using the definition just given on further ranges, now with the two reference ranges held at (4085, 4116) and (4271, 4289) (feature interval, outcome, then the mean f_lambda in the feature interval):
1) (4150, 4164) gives 0.08 mag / 5.06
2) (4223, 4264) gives 0.05 mag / 5.29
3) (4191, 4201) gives -0.02 mag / 5.59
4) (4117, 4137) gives -0.07 mag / 5.81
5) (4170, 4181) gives 0.07 mag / 5.14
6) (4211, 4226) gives -0.01 mag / 5.55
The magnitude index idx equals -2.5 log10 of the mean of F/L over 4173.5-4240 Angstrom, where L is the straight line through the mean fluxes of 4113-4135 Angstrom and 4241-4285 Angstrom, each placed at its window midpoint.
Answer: 0.05 mag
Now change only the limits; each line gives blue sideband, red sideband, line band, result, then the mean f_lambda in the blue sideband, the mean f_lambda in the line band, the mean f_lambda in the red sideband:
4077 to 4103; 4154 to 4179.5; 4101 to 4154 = -0.062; 5.4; 5.62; 5.22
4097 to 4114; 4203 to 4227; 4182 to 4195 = -0.059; 5.1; 5.61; 5.39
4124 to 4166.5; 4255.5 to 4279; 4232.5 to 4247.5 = 0.022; 5.58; 5.28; 5.33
